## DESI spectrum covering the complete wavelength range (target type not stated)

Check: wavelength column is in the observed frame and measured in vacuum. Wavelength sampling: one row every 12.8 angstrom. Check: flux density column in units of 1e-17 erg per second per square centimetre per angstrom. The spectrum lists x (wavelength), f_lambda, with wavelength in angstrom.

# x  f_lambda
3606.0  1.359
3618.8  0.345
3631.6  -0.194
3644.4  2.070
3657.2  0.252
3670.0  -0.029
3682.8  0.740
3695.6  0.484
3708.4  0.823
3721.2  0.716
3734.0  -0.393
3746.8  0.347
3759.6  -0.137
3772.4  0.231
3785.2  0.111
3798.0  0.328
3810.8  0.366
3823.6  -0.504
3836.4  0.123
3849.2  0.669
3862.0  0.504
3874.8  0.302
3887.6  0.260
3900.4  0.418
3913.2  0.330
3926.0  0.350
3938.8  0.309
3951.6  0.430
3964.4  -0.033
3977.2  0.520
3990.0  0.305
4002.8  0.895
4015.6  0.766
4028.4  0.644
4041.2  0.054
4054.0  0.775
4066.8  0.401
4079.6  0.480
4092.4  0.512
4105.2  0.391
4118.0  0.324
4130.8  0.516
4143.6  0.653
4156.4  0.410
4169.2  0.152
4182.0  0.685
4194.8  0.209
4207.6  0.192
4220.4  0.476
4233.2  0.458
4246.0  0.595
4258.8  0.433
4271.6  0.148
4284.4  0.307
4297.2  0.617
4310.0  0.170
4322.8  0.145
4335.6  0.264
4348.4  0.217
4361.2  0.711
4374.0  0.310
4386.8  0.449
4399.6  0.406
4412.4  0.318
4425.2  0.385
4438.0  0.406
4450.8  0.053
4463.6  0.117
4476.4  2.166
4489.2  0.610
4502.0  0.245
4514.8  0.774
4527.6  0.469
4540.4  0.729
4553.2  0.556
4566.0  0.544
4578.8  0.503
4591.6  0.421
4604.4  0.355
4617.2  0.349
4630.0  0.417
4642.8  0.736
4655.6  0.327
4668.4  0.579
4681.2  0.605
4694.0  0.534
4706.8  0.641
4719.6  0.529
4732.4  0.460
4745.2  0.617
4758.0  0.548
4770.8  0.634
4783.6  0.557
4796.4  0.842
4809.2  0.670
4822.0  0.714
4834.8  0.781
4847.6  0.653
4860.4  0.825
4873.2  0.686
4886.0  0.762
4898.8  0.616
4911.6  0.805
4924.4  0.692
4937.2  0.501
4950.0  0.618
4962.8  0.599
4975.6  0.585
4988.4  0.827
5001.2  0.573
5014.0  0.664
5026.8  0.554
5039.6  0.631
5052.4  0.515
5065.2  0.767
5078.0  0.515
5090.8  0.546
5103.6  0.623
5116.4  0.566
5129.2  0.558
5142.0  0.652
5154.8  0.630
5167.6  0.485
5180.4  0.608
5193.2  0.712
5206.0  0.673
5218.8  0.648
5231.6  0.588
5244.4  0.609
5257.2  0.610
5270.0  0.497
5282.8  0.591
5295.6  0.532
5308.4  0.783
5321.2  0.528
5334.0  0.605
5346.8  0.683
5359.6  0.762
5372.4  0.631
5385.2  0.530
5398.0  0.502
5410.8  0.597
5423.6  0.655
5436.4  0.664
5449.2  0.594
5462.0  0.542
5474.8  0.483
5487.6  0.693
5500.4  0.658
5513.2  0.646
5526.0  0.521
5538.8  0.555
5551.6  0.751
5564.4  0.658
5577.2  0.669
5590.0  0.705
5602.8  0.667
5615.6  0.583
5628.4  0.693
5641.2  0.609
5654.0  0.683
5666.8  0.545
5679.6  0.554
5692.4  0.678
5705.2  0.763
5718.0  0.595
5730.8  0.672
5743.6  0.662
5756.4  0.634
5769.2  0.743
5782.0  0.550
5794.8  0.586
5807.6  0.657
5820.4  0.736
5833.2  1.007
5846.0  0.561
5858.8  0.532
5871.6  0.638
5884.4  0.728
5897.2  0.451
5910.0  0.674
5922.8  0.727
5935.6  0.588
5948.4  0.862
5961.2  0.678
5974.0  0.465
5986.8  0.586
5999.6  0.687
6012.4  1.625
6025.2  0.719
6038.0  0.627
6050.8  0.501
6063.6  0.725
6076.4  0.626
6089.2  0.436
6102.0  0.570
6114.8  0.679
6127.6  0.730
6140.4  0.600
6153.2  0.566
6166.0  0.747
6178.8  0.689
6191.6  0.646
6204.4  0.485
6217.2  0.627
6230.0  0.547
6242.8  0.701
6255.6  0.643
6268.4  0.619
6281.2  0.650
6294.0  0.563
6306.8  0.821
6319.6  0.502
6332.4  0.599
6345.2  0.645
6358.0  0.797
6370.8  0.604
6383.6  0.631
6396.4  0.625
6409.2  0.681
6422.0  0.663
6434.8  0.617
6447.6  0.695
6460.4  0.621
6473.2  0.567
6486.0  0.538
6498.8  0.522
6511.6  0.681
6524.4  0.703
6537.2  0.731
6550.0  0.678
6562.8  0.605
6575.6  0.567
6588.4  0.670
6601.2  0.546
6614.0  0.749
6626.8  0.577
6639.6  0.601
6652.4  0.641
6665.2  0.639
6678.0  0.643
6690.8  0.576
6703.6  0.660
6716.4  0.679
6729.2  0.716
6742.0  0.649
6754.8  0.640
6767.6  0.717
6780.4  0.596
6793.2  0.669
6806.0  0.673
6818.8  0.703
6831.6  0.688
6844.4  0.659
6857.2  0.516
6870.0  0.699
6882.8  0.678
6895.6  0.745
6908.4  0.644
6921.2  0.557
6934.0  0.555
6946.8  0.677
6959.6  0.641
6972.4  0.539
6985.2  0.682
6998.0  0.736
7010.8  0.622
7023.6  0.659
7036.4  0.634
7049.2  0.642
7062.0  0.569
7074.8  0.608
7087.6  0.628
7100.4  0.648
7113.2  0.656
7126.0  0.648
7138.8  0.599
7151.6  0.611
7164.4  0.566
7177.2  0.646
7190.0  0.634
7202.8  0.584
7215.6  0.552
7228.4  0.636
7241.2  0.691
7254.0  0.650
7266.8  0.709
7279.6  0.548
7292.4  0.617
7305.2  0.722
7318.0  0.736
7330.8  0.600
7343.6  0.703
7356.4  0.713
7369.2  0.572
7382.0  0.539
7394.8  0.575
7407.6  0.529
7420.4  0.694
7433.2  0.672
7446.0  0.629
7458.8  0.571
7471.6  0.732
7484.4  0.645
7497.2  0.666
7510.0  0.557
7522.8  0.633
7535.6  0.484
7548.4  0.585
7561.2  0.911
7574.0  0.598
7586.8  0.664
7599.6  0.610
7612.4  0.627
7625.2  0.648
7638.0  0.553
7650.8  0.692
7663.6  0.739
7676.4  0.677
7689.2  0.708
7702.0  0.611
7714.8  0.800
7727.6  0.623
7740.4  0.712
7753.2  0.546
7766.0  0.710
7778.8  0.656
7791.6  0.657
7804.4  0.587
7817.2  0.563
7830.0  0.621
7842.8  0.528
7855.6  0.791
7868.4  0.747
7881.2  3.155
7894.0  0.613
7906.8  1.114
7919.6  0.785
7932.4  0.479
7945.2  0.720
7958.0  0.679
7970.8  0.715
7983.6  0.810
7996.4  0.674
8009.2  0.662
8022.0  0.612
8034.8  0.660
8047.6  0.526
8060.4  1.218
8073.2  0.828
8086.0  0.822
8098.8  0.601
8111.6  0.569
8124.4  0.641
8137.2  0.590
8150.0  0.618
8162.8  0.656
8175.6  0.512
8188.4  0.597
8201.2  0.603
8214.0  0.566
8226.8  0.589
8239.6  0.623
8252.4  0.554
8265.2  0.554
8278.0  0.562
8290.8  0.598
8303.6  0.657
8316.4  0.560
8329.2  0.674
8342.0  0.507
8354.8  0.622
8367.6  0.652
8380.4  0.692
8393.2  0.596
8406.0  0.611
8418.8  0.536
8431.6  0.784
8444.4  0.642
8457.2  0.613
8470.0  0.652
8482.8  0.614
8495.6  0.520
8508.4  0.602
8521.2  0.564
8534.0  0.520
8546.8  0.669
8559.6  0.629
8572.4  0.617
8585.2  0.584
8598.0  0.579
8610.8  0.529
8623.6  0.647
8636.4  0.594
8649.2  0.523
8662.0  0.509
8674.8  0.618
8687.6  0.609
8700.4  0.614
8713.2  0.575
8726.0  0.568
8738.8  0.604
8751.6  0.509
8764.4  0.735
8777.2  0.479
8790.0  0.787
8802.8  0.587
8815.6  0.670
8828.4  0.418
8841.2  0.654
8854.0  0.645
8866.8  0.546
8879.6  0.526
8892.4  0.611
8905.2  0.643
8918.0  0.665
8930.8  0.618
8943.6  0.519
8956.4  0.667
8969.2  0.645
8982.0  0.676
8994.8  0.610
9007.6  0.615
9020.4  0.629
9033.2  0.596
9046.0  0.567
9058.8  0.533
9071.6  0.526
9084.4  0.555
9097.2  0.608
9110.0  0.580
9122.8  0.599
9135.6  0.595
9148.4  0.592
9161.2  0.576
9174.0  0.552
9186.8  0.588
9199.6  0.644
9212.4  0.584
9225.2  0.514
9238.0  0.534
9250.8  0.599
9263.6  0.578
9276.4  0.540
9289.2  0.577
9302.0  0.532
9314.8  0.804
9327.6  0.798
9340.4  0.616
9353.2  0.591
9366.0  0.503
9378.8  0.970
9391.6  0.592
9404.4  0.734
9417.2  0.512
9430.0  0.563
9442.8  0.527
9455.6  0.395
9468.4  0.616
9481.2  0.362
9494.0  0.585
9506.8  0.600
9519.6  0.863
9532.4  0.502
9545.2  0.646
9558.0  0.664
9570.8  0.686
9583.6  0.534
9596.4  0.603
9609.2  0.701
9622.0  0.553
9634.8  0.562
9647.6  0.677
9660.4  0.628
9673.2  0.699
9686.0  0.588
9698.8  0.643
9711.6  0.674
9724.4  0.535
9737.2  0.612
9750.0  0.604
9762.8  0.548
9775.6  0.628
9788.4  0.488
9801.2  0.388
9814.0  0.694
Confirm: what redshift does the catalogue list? 0.200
